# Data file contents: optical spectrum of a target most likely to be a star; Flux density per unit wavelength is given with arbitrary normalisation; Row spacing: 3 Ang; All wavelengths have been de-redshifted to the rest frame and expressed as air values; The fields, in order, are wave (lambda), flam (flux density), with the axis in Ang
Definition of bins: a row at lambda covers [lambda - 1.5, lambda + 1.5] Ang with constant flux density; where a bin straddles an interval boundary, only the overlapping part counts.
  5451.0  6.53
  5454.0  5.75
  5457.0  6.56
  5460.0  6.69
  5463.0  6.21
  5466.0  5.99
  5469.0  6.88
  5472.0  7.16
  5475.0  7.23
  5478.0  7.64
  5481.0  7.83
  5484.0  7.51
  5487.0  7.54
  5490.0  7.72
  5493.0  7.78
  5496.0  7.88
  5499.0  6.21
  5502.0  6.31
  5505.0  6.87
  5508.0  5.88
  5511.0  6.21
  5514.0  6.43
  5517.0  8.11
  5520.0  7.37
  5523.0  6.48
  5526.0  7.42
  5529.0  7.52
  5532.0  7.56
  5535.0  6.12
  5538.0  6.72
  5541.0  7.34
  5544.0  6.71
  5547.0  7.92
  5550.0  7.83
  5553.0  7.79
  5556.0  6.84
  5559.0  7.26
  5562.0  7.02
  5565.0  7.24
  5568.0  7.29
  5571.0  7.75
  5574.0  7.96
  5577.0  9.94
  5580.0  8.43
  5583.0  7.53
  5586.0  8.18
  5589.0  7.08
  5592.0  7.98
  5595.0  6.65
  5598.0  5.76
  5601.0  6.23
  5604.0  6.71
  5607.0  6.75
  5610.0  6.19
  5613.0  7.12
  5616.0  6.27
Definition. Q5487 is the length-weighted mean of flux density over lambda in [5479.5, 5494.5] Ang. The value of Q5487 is 7.68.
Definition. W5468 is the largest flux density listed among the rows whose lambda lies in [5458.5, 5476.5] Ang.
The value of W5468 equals 7.23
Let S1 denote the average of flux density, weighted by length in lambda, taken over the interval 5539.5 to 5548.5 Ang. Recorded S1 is 7.32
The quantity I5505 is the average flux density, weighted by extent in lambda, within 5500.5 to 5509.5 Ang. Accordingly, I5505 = 6.35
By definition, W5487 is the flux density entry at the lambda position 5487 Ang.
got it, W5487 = 7.54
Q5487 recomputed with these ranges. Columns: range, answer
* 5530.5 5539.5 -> 6.8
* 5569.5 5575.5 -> 7.85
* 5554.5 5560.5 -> 7.05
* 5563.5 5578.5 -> 8.04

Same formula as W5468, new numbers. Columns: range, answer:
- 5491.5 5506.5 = 7.88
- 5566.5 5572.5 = 7.75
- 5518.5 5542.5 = 7.56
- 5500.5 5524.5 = 8.11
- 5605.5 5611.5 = 6.75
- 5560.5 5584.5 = 9.94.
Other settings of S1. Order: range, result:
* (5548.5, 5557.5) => 7.49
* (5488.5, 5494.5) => 7.75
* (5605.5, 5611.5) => 6.47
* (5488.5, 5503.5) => 7.18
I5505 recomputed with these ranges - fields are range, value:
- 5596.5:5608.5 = 6.36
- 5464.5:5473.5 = 6.68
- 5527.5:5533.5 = 7.54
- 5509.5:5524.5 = 6.92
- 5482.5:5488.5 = 7.53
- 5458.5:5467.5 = 6.3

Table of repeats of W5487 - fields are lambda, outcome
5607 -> 6.75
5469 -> 6.88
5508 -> 5.88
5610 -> 6.19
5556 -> 6.84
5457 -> 6.56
